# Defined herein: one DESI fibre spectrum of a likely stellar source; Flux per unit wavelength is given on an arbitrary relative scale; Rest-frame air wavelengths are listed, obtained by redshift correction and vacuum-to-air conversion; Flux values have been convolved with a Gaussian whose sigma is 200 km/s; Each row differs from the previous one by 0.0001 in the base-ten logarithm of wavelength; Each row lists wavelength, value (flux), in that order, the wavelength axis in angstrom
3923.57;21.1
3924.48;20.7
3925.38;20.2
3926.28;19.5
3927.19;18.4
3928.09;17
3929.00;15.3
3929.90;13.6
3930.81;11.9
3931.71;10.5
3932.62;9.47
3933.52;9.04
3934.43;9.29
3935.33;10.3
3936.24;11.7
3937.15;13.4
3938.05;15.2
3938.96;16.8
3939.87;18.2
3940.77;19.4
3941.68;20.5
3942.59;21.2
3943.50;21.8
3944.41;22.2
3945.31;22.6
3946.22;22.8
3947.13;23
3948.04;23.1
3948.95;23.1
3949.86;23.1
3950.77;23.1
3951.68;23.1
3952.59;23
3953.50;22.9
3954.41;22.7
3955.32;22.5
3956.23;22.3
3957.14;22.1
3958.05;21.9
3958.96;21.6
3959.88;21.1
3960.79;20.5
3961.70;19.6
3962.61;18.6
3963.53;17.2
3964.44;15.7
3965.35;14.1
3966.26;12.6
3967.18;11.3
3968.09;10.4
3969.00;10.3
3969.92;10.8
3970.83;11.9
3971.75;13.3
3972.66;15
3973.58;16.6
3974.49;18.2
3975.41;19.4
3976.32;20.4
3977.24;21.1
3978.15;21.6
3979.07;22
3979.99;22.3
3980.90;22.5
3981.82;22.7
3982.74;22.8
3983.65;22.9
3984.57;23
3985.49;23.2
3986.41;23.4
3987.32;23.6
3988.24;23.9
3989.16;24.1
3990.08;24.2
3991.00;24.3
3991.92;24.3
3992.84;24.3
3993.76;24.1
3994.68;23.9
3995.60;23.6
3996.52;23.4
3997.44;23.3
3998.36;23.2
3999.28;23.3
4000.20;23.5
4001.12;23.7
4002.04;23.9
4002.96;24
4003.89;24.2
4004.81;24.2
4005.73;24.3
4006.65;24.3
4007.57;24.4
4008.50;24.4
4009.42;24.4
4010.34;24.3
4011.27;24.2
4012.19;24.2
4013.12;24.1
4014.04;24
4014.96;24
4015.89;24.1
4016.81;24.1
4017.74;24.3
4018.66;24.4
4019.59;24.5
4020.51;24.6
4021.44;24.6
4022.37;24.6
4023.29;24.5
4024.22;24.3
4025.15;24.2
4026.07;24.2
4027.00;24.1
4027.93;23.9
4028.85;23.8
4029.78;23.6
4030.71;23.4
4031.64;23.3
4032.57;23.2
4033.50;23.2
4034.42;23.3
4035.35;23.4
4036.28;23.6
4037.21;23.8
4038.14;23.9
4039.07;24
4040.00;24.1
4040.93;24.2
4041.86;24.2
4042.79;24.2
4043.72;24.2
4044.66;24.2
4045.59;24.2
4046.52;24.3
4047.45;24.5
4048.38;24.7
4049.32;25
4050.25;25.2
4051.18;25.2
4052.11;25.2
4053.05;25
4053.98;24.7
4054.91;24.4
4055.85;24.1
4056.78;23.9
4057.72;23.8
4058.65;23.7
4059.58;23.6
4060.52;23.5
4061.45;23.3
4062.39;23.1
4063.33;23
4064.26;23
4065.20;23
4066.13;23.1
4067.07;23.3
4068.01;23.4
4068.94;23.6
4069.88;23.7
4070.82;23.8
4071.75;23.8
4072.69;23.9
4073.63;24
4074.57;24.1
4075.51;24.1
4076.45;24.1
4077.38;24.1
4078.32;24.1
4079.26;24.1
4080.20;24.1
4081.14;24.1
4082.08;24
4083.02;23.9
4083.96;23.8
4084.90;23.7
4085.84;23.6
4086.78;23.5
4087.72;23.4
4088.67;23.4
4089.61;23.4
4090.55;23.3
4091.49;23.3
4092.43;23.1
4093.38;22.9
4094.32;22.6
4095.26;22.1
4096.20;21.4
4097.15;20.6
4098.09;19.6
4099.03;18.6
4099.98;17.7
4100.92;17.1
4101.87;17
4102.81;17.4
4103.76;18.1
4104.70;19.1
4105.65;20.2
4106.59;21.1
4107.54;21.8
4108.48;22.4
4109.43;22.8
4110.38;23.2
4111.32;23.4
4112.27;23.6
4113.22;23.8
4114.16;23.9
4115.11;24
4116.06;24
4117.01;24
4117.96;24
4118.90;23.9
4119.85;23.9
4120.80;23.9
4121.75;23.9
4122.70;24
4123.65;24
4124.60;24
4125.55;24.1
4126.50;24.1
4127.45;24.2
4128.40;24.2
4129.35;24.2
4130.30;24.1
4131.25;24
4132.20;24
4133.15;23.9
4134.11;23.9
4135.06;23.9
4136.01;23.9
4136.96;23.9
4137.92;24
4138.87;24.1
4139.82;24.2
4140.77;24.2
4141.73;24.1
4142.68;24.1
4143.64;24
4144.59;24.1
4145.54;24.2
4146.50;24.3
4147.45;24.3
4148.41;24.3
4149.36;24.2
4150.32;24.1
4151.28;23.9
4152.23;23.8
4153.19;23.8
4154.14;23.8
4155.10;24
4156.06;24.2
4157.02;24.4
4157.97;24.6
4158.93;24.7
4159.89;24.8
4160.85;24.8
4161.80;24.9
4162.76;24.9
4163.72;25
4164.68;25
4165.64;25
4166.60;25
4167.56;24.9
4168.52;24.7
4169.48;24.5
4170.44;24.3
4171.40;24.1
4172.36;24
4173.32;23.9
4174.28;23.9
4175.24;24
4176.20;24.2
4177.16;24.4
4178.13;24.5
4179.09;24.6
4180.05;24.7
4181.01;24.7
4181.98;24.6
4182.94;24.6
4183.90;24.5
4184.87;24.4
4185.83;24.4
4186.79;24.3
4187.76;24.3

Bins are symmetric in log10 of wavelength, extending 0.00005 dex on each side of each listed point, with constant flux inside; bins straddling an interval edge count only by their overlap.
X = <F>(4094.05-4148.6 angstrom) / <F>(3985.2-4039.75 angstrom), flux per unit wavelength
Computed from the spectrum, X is 0.95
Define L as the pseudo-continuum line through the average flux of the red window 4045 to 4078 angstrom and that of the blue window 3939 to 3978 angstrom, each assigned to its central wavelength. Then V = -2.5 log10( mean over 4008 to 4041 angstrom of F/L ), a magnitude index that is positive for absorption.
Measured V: -0.08 mag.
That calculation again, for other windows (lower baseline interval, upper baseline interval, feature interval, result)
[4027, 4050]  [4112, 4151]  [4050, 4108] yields 0.06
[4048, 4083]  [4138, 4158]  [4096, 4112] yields 0.19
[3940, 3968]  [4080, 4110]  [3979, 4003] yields -0.13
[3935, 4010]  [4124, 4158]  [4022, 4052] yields -0.10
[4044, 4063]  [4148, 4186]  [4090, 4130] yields 0.10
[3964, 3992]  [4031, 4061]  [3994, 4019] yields -0.14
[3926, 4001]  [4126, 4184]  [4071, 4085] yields -0.08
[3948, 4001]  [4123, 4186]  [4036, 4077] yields -0.08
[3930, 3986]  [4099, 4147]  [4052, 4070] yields -0.12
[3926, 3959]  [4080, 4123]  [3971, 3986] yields -0.05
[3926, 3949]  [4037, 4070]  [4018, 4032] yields -0.09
